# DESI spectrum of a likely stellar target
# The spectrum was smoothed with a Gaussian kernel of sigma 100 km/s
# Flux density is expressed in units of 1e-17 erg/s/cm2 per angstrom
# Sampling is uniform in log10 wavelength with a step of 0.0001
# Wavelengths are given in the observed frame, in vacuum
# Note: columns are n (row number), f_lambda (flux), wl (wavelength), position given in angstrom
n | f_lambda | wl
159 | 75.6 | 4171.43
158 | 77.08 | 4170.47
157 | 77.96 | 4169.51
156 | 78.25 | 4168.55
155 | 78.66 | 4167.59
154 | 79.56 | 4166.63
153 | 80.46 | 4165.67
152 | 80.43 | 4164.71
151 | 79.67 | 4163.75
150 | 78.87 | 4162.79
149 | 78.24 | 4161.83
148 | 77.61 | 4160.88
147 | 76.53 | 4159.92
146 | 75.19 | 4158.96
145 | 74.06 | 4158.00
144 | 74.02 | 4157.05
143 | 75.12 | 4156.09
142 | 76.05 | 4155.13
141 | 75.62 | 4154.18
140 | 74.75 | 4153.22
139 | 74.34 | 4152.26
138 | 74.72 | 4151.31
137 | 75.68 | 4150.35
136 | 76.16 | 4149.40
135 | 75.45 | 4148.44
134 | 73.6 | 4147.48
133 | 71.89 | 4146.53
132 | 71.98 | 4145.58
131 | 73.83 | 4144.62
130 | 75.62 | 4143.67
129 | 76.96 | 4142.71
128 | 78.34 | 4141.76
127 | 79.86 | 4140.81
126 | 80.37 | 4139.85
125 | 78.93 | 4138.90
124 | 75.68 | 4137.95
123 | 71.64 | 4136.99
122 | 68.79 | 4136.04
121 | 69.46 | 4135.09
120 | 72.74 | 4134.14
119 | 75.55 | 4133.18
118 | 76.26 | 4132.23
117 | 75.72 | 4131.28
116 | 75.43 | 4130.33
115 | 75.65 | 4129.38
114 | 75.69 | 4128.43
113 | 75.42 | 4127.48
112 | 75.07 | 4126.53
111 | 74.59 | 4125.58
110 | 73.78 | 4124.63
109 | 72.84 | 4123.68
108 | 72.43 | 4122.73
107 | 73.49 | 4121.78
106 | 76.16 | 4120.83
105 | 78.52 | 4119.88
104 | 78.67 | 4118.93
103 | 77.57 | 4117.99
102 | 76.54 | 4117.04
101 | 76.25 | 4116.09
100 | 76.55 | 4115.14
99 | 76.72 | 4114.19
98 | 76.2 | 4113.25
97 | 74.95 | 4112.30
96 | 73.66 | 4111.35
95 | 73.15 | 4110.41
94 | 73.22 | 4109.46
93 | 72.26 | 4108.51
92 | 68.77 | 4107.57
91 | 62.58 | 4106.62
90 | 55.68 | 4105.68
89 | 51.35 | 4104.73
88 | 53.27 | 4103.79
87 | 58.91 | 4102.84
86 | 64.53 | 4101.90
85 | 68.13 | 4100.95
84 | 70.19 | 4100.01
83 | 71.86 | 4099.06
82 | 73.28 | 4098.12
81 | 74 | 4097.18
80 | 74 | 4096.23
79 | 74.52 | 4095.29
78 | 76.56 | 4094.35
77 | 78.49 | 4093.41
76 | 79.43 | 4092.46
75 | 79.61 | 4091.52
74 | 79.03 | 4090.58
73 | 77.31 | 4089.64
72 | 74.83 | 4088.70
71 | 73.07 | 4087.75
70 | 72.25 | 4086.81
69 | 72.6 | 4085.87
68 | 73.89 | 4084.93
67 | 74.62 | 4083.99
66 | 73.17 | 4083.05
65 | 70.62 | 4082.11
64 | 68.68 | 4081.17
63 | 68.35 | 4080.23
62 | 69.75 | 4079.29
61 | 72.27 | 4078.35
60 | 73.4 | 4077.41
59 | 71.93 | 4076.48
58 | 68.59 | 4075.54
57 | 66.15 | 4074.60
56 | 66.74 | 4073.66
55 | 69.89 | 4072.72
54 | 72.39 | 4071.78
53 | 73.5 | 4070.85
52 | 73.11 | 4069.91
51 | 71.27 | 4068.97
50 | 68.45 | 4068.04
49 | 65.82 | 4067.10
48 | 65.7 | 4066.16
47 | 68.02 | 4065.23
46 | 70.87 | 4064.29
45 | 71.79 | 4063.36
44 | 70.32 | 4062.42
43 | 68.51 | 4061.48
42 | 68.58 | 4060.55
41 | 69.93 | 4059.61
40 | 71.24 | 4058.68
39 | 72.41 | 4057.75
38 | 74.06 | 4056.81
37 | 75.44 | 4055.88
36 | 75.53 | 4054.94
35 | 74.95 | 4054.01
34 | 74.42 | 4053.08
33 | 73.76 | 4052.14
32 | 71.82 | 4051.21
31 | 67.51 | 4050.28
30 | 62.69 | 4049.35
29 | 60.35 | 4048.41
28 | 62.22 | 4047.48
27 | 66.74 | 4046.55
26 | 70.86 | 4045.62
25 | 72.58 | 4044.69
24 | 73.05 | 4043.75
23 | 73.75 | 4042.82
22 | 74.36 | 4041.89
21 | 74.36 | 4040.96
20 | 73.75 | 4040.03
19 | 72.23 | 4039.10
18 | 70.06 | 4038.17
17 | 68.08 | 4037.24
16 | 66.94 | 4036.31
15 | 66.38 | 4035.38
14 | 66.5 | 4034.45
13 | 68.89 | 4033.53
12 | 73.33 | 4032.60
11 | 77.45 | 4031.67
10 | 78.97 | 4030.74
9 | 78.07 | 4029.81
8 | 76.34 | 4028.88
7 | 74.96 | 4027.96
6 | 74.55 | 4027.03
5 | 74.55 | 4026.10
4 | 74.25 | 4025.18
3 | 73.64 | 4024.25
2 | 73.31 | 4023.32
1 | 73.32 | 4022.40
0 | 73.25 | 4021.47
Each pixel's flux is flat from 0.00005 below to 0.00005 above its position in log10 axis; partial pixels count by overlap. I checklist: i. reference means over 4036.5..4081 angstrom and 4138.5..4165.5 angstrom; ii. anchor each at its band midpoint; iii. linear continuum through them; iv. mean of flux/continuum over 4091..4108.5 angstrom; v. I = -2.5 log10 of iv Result 0.06 mag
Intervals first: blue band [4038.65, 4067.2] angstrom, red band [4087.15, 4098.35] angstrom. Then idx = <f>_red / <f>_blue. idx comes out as 1.08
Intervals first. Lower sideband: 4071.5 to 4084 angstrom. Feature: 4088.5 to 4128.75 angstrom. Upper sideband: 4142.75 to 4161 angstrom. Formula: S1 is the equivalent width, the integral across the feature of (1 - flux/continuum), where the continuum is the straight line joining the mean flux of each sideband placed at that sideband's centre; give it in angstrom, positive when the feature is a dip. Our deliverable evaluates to -0.2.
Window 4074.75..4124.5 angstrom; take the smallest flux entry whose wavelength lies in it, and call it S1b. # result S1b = 51.35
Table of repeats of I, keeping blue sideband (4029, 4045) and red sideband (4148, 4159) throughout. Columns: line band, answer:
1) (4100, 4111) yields 0.15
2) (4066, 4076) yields 0.06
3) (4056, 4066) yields 0.03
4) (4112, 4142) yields -0.01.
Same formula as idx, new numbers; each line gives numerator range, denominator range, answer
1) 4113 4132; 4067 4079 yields 1.07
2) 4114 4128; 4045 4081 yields 1.08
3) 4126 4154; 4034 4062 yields 1.07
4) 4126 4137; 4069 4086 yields 1.04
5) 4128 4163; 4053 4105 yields 1.06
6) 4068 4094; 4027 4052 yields 1.02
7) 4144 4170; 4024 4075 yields 1.07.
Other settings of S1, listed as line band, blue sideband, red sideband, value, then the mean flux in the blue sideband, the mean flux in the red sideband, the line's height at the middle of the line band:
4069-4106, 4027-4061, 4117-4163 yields 1.2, 71.5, 75.3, 73.2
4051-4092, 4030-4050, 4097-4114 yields -1.7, 70.2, 67.6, 69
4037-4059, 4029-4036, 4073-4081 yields 0.2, 72.8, 69.6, 71.7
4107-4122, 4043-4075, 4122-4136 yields -0.4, 70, 74.1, 73.3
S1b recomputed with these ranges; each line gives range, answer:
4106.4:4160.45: 62.58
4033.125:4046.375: 66.38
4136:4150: 68.79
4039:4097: 60.35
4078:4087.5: 68.35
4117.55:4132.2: 72.43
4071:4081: 66.15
